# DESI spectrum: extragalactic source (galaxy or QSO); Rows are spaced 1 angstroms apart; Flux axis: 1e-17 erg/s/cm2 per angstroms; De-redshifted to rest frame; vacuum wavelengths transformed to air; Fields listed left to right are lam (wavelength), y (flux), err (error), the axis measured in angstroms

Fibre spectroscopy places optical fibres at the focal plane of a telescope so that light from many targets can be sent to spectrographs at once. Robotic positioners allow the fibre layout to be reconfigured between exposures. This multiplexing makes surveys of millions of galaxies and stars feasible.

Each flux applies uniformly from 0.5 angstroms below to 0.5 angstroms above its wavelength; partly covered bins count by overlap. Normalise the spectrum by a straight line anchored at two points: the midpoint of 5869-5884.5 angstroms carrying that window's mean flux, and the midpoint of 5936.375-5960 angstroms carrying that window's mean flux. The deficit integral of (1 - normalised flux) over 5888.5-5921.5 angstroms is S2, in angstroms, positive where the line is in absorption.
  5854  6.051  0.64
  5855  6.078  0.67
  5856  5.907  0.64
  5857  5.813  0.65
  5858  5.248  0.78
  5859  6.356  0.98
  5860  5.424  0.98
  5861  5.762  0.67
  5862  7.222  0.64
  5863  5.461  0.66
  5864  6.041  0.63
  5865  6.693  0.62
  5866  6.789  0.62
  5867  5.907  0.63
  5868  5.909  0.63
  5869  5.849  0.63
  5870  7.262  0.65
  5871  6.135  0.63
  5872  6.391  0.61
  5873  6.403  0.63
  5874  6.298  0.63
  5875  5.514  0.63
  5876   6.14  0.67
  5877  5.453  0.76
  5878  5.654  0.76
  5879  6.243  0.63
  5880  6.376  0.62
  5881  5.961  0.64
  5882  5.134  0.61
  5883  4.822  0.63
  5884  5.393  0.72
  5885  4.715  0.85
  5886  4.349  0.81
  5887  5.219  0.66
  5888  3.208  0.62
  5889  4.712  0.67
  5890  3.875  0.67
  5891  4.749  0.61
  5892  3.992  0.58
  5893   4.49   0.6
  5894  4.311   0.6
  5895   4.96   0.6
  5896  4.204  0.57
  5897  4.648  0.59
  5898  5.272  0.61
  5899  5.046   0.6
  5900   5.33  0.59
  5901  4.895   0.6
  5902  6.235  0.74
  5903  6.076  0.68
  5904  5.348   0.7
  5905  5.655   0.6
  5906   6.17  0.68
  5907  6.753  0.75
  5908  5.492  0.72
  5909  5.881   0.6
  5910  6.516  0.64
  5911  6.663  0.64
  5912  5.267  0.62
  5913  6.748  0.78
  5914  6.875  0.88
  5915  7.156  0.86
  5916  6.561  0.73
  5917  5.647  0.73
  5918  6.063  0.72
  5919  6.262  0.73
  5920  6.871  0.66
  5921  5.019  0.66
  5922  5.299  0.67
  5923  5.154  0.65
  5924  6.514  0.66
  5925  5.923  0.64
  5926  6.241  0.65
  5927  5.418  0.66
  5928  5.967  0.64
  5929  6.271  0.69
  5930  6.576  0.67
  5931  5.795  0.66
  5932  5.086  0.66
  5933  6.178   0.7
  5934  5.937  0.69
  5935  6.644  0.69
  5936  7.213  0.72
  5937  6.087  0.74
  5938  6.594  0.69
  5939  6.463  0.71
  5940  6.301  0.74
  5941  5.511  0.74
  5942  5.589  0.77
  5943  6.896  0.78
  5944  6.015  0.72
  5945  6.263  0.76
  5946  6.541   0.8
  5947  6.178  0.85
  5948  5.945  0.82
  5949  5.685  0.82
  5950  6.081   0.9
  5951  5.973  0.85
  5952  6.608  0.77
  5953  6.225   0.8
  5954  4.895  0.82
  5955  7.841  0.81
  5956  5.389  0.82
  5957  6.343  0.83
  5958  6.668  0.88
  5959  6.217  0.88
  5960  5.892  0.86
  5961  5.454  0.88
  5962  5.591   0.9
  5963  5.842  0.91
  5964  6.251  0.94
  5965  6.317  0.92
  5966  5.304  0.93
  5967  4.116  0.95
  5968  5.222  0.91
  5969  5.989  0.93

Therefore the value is 2.59 angstroms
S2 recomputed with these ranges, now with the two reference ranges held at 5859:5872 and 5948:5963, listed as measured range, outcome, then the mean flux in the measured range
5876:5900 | 4.8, 4.94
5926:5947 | -0.3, 6.17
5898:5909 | 0.8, 5.69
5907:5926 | 0.0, 6.13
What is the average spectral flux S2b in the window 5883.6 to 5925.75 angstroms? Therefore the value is 5.47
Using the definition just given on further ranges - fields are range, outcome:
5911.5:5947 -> 6.14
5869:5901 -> 5.24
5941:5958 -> 6.15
